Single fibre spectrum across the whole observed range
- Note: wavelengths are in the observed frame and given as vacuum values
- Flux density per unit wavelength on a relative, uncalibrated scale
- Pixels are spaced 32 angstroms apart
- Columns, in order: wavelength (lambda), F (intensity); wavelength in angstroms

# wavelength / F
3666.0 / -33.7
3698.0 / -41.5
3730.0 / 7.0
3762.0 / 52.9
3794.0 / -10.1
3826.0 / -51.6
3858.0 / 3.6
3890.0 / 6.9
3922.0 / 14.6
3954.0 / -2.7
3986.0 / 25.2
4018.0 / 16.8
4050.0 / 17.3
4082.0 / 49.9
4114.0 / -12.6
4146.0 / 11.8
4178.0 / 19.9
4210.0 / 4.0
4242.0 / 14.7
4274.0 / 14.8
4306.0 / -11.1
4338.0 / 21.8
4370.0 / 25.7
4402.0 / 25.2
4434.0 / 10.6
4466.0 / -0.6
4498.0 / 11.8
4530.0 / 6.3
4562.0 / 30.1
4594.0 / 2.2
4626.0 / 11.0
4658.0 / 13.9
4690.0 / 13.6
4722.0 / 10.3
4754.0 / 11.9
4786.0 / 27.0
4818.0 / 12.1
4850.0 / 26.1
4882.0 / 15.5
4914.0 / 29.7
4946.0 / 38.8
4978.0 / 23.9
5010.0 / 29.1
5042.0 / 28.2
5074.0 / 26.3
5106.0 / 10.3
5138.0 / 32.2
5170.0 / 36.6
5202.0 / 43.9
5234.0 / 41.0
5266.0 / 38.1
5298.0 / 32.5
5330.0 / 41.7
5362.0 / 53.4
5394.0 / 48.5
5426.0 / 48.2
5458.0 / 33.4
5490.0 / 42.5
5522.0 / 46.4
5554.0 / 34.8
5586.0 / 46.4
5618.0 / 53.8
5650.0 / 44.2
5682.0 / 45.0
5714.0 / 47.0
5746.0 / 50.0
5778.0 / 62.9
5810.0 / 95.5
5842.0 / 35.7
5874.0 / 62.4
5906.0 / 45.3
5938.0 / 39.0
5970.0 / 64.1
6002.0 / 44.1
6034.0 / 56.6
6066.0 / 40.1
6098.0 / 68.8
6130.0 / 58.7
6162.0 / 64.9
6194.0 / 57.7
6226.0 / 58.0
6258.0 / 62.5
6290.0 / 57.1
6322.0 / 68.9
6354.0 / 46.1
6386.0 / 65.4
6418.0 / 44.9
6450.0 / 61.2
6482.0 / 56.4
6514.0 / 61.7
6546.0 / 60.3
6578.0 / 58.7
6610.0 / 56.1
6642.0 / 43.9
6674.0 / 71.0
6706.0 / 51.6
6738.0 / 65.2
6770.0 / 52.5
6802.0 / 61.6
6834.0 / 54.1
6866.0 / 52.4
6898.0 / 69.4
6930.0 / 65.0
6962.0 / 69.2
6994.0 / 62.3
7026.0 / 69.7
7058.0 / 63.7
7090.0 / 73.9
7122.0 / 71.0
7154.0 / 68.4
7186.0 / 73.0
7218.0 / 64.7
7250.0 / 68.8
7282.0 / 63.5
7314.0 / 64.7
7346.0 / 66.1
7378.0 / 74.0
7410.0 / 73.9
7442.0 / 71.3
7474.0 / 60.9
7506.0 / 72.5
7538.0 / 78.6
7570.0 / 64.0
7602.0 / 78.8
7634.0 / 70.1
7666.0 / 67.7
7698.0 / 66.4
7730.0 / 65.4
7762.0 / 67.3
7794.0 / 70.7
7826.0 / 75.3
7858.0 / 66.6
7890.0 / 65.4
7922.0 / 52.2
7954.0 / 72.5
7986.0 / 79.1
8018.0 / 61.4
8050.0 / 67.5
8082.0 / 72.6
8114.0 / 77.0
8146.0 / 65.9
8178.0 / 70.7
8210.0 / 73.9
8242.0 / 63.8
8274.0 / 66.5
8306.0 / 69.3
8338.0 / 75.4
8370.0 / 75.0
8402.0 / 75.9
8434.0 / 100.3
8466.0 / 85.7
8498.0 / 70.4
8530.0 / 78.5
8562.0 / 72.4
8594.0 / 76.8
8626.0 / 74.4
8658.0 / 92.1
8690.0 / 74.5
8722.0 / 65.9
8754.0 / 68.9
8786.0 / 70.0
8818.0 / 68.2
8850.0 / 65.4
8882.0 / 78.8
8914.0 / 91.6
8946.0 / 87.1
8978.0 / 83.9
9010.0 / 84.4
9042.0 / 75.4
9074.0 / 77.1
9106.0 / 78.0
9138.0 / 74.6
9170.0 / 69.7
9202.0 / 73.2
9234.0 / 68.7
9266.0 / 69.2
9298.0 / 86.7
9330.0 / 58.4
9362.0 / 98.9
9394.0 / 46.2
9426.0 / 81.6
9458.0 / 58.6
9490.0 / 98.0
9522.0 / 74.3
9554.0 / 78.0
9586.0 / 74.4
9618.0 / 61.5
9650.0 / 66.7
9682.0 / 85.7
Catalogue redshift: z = 0.29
